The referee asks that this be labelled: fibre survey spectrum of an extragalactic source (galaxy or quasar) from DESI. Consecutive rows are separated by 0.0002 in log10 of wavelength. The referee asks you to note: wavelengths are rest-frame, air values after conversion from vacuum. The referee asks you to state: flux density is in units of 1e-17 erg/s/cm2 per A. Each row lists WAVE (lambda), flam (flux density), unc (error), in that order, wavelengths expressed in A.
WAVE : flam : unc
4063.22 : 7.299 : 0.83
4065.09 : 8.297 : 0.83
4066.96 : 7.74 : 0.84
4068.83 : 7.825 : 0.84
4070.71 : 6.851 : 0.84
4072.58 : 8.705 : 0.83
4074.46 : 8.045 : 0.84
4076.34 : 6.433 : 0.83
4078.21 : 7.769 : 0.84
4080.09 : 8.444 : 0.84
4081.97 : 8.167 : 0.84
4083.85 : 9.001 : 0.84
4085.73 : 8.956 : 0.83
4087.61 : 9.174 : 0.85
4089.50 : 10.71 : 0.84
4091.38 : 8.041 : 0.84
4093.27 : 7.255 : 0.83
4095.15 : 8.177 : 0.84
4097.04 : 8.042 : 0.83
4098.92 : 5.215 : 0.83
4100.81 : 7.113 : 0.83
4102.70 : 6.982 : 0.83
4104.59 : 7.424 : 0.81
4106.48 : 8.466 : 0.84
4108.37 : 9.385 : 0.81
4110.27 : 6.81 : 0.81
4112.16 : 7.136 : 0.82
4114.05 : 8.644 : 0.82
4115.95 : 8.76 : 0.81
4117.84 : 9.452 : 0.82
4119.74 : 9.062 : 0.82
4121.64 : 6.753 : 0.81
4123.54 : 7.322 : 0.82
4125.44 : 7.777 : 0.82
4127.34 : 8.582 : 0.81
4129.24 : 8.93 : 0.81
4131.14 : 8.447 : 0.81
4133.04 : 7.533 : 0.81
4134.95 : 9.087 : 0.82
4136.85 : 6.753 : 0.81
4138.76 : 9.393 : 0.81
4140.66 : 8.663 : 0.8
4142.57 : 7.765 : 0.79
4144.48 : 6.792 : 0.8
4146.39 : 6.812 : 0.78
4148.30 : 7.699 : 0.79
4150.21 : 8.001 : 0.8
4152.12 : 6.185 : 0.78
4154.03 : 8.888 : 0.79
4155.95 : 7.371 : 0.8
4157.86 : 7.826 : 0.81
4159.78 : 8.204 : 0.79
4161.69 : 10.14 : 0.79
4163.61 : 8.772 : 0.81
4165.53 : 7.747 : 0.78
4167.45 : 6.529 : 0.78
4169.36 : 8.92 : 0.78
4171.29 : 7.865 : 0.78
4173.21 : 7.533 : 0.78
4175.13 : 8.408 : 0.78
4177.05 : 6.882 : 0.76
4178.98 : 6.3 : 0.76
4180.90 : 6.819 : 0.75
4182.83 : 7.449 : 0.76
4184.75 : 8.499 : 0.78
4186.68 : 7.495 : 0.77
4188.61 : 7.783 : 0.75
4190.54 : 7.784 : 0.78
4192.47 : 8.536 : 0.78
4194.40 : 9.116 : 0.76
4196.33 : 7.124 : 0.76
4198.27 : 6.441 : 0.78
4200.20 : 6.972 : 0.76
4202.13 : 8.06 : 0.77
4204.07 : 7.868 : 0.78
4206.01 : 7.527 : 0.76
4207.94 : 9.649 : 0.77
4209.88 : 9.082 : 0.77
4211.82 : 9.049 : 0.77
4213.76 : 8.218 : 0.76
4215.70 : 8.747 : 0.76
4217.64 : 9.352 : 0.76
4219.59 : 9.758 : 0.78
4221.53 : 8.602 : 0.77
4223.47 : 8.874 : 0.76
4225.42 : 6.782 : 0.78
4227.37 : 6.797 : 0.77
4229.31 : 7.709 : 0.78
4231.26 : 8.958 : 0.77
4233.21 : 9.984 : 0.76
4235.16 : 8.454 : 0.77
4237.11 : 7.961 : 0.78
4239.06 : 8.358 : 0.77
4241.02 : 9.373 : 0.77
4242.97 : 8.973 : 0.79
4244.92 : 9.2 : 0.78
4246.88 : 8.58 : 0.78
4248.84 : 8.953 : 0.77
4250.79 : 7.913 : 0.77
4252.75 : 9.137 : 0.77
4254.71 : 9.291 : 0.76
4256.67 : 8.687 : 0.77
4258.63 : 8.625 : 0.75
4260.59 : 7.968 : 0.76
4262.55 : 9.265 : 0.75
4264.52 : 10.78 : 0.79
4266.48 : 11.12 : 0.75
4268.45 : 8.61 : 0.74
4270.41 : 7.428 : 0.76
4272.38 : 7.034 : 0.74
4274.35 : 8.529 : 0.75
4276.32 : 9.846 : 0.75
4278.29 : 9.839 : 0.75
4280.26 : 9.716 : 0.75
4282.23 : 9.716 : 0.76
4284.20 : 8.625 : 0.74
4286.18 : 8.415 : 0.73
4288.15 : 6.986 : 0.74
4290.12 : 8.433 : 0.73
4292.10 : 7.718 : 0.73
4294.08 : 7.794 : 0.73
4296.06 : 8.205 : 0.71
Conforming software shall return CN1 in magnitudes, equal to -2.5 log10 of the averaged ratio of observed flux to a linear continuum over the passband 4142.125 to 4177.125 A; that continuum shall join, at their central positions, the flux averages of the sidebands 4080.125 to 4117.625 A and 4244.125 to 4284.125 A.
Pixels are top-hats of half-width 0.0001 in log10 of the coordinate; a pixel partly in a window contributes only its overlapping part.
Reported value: 0.08 mag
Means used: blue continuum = 8.11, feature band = 7.83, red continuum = 9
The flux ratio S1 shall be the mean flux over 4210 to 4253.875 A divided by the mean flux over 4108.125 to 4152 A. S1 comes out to 1.1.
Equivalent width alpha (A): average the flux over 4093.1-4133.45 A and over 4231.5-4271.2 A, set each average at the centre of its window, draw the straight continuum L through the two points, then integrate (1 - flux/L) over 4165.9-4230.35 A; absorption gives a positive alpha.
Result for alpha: 4.4 A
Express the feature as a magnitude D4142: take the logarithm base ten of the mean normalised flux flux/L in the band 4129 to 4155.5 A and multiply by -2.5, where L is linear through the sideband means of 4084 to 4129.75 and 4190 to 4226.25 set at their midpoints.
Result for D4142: 0.04 mag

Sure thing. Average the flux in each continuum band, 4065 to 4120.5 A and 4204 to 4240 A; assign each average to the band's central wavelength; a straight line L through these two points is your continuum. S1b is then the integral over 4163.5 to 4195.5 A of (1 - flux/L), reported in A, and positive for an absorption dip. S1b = 2.3 A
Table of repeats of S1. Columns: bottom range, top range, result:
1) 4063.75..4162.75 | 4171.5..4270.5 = 1.05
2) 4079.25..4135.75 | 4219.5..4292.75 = 1.07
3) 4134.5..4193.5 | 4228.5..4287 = 1.14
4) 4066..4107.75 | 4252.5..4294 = 1.11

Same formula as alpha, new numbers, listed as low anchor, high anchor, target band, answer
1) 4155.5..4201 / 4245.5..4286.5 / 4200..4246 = -0.85 A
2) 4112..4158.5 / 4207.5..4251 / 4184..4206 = 1.70 A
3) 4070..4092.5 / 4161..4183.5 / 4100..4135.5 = 0.16 A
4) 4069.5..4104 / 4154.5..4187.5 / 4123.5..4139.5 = -0.73 A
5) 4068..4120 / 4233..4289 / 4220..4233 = 0.82 A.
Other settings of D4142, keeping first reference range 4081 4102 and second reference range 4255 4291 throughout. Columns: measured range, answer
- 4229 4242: -0.001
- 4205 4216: -0.010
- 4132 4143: 0.015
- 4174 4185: 0.162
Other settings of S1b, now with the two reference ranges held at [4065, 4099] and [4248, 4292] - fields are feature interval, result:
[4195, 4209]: 1.4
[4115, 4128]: 0.0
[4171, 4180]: 1.2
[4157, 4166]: -0.2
